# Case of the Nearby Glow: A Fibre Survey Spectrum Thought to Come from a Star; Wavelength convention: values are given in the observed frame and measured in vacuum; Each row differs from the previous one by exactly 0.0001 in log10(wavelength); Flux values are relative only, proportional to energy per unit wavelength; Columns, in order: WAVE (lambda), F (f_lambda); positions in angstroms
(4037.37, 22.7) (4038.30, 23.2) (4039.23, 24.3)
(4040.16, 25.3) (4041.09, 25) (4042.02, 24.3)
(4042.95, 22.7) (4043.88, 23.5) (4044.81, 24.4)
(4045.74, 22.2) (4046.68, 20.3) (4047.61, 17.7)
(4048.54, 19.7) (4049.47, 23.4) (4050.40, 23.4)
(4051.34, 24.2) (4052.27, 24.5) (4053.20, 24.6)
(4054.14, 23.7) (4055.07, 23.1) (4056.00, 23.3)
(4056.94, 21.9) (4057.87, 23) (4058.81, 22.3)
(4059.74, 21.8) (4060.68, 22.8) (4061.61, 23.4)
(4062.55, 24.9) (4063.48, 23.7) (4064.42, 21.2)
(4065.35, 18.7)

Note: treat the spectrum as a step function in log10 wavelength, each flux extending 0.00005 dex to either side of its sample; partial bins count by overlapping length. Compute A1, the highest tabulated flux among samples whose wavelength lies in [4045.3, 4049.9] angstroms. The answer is 23.4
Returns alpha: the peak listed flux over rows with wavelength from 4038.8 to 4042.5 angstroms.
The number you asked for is 25.3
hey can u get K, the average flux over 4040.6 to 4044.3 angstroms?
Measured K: 23.9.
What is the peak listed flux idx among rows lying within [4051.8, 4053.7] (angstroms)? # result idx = 24.6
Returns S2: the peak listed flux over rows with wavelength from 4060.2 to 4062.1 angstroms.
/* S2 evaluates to 23.4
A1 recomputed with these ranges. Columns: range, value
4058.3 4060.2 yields 22.3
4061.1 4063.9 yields 24.9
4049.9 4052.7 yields 24.5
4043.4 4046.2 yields 24.4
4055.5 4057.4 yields 23.3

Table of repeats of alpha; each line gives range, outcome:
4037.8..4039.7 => 24.3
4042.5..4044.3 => 23.5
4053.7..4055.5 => 23.7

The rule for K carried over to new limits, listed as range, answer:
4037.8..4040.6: 24.2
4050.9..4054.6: 24.2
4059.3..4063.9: 23.3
